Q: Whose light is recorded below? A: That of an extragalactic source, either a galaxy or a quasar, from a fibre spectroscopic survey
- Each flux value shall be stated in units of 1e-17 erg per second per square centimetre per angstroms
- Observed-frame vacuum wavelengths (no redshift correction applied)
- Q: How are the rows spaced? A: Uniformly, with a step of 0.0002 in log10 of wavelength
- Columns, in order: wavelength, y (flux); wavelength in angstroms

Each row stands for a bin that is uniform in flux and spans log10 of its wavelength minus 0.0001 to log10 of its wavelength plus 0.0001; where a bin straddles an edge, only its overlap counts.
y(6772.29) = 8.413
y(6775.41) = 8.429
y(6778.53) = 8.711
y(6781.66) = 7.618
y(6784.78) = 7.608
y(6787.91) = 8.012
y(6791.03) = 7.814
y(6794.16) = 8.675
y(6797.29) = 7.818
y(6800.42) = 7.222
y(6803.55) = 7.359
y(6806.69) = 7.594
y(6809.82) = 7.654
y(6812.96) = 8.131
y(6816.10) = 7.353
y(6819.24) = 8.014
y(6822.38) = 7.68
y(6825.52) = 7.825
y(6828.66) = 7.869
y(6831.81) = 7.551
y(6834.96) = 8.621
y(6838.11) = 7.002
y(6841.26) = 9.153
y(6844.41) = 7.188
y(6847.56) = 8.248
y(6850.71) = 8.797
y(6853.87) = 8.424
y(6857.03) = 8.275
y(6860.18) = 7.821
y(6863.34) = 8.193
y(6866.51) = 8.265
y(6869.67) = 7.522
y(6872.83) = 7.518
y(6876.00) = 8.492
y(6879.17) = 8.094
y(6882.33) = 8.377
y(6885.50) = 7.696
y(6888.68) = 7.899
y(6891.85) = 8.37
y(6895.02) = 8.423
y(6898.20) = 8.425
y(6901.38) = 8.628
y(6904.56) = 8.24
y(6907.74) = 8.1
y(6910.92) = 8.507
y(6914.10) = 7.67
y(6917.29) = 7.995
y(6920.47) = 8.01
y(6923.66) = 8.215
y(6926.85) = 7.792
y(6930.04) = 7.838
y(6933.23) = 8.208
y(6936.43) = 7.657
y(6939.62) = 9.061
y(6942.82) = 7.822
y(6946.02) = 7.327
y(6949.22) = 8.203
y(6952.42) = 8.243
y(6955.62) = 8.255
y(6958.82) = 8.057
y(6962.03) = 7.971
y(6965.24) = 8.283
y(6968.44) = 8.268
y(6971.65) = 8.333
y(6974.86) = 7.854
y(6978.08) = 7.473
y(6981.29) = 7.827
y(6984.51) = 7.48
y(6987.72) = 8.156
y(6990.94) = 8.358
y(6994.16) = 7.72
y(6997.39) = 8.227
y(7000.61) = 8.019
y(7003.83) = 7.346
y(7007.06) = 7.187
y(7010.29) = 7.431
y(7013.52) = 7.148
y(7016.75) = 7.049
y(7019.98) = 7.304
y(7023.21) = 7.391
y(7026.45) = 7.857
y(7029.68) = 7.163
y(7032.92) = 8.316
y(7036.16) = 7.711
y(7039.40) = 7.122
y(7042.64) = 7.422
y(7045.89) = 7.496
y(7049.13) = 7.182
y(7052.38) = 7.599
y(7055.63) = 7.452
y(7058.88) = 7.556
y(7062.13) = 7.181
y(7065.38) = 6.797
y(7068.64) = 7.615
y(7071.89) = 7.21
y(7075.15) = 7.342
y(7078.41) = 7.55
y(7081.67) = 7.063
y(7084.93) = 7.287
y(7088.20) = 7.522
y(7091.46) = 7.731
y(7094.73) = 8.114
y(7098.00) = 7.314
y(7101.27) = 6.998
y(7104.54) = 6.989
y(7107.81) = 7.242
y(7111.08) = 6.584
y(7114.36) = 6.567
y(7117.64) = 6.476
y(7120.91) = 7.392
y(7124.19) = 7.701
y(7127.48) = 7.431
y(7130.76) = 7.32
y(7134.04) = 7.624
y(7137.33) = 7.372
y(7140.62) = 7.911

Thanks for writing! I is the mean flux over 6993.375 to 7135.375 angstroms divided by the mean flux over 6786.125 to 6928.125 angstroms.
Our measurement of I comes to 0.9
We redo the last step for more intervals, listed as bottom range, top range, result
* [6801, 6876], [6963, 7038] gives 0.98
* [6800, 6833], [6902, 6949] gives 1.05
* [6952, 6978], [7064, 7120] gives 0.89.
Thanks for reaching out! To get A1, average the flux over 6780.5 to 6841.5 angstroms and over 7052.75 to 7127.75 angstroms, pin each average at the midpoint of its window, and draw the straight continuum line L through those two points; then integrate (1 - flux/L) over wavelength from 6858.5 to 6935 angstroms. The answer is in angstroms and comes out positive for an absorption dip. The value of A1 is -4.6 angstroms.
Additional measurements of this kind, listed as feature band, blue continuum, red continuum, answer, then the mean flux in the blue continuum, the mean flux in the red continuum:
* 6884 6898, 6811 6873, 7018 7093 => -0.50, 7.98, 7.43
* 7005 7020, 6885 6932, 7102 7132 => 0.76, 8.13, 7.07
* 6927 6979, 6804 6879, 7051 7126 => -2.76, 7.96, 7.27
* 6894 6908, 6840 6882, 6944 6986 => -0.53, 8.15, 7.97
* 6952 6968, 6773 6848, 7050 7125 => -1.30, 7.88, 7.27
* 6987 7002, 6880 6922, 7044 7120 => -0.76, 8.18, 7.26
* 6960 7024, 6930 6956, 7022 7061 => 0.43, 8.07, 7.52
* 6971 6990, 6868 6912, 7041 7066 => -0.32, 8.16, 7.36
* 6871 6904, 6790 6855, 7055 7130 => -1.88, 7.9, 7.26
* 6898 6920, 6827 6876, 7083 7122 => -0.99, 8.04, 7.18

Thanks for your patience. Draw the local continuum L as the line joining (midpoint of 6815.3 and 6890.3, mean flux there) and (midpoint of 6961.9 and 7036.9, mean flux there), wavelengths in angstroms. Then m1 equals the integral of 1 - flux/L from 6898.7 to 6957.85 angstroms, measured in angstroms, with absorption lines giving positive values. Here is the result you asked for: -1.78 angstroms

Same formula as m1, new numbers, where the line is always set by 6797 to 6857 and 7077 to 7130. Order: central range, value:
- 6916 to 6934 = -0.8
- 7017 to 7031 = 0.1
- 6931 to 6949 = -0.9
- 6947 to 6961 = -1.0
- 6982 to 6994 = -0.7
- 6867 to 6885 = -0.5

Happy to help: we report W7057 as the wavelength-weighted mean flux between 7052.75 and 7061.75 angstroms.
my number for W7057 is 7.47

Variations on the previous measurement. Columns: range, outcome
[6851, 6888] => 8.08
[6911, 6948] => 7.99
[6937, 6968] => 8.13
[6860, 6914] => 8.15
